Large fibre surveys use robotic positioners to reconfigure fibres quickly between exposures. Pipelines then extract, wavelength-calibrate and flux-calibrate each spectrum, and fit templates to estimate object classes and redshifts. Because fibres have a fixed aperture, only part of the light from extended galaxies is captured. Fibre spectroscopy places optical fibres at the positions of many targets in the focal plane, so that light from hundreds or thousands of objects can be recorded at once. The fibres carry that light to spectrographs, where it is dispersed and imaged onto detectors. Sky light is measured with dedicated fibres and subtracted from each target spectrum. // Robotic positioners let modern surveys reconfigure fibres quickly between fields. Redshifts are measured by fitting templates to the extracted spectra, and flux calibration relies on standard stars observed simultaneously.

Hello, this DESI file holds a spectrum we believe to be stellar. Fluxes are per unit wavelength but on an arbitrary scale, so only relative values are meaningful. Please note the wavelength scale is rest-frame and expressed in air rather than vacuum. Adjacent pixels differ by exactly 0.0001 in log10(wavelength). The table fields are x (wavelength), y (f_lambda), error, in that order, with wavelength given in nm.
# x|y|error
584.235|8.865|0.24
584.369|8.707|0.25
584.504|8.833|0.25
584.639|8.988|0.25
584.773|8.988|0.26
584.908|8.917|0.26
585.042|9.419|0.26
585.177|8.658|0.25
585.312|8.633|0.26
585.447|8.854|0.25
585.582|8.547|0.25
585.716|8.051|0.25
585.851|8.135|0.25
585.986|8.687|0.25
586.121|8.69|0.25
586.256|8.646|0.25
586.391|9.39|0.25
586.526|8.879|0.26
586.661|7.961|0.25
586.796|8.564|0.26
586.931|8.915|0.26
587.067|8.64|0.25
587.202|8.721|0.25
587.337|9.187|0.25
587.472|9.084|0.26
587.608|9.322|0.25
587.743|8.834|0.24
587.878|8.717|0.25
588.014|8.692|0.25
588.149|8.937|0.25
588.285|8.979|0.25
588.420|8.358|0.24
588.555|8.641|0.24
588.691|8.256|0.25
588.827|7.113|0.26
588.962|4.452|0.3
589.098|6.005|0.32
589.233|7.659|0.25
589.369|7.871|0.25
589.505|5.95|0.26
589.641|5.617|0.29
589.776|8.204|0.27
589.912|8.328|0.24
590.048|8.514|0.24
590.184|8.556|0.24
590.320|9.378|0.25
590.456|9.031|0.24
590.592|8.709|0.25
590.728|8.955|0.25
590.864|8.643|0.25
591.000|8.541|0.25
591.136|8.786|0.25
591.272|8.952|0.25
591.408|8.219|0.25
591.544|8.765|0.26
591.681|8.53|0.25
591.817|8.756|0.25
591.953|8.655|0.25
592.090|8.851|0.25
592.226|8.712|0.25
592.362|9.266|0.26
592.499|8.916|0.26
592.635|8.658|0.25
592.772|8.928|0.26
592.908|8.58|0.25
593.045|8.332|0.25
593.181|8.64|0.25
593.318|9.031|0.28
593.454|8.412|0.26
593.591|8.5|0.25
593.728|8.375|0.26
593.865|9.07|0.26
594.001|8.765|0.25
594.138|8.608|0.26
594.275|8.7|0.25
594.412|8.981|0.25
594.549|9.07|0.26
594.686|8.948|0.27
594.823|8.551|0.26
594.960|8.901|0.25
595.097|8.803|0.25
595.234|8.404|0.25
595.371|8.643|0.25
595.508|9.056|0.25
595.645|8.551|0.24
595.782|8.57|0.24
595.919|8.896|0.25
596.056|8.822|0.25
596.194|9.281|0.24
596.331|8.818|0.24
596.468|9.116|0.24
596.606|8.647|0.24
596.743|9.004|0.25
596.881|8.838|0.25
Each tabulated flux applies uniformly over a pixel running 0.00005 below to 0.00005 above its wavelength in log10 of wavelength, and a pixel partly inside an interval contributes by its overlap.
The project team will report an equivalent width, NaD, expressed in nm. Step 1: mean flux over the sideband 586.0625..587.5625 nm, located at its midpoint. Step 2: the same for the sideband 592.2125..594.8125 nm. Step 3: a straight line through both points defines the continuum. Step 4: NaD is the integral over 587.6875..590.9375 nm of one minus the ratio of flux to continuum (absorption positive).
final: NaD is 0.28 nm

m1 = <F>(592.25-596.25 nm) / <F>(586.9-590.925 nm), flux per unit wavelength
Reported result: 1.1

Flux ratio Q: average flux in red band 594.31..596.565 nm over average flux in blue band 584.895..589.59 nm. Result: 1.06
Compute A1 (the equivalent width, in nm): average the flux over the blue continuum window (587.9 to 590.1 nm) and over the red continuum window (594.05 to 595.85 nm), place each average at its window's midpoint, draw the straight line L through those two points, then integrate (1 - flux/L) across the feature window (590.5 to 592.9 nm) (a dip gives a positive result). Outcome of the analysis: -0.185 nm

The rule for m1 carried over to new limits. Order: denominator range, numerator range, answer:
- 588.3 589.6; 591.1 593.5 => 1.21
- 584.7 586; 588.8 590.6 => 0.86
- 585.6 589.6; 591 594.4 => 1.06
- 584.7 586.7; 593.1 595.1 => 1.00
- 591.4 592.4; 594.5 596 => 1.00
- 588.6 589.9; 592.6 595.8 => 1.26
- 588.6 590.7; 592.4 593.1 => 1.14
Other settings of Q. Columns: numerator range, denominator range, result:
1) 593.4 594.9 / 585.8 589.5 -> 1.05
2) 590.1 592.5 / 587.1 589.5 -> 1.08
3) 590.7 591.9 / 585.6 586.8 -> 1.01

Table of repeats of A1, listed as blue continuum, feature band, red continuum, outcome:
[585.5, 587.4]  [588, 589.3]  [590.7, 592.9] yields 0.153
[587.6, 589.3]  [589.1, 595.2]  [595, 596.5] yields -0.094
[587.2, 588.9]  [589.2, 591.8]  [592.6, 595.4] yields 0.117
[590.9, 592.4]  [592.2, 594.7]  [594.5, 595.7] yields -0.004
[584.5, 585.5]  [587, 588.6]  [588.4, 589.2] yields -0.271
